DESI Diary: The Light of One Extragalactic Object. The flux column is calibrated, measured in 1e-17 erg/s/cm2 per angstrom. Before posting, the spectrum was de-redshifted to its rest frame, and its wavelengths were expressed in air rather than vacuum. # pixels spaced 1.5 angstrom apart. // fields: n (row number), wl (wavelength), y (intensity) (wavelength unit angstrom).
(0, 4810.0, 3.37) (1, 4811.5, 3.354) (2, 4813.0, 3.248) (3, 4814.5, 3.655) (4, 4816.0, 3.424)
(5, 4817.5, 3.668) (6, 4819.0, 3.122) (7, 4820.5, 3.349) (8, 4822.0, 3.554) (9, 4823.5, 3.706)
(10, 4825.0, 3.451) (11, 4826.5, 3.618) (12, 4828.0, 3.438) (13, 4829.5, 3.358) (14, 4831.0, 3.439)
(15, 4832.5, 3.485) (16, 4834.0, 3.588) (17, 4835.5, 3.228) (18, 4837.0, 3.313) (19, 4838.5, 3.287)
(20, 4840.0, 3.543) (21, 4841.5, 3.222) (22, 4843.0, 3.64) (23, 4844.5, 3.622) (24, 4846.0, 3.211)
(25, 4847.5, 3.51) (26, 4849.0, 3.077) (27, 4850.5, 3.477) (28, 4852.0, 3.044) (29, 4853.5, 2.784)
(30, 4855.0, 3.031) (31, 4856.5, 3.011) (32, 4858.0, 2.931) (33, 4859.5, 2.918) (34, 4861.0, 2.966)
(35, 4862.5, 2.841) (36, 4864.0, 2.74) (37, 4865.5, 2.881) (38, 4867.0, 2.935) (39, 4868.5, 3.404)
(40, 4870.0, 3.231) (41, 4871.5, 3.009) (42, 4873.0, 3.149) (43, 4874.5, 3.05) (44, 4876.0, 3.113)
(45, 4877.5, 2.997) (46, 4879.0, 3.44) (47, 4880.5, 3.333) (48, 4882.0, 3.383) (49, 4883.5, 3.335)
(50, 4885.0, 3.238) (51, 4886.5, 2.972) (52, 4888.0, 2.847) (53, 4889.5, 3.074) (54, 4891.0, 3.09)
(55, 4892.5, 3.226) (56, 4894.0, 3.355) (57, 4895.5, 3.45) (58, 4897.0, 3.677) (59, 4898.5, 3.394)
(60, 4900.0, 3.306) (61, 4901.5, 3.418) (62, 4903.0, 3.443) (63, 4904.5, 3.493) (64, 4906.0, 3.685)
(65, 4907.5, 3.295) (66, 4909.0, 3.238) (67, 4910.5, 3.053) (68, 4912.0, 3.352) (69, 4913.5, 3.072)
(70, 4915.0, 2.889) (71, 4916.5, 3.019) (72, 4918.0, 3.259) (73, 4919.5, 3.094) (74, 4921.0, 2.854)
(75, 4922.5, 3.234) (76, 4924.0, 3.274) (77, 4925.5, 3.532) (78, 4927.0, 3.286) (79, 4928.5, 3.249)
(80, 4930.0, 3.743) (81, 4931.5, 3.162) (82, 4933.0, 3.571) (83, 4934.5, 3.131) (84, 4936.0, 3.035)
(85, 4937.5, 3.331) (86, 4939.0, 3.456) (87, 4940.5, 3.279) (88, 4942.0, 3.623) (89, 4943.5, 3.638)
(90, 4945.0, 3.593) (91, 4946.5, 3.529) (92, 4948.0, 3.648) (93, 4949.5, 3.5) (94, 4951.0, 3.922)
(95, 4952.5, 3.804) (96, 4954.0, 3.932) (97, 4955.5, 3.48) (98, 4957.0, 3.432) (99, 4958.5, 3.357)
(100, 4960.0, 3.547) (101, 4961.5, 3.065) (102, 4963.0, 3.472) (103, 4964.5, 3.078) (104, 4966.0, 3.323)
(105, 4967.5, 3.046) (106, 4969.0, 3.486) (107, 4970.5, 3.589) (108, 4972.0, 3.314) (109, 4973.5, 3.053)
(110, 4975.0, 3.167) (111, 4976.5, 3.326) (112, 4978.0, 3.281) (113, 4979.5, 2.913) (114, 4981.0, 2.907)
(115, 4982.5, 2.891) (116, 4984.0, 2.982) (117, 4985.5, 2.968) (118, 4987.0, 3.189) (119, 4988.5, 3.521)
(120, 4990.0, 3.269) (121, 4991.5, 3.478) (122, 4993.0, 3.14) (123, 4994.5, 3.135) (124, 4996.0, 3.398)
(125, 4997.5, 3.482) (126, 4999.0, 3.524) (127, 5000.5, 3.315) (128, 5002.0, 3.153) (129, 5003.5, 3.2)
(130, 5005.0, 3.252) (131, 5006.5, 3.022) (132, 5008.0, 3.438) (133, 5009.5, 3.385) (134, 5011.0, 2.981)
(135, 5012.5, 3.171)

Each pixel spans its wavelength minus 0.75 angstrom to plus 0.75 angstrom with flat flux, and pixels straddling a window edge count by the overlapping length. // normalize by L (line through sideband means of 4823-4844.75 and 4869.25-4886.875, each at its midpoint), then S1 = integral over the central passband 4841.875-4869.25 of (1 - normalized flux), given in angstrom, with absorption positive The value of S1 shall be 1.8 angstrom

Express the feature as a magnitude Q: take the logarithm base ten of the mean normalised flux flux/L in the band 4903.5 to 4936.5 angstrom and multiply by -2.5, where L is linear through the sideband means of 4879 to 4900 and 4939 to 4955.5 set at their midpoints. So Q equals 0.07 mag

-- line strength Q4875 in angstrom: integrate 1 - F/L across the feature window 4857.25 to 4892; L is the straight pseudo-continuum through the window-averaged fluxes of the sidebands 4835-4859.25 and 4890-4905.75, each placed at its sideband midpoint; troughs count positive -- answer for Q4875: 2.5 angstrom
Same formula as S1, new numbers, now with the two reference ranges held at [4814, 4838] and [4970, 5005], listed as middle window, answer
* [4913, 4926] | 0.75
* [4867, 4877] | 0.75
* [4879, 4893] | 0.79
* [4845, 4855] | 0.70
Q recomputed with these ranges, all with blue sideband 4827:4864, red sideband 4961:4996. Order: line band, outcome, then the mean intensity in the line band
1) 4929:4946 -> -0.06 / 3.41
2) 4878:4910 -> -0.03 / 3.31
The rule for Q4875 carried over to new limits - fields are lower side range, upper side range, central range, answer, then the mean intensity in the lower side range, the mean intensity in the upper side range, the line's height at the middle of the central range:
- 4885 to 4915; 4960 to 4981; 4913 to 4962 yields -1.9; 3.28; 3.24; 3.26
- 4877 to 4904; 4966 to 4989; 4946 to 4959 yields -1.7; 3.28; 3.18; 3.21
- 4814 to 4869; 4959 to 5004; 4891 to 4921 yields -0.2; 3.28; 3.24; 3.26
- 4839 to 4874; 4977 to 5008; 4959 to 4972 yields -0.5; 3.14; 3.21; 3.19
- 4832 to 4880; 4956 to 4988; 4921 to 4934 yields -0.6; 3.18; 3.21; 3.2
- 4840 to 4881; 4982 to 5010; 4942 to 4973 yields -2.6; 3.14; 3.25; 3.22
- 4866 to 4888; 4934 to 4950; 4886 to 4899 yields 0.0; 3.17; 3.44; 3.23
